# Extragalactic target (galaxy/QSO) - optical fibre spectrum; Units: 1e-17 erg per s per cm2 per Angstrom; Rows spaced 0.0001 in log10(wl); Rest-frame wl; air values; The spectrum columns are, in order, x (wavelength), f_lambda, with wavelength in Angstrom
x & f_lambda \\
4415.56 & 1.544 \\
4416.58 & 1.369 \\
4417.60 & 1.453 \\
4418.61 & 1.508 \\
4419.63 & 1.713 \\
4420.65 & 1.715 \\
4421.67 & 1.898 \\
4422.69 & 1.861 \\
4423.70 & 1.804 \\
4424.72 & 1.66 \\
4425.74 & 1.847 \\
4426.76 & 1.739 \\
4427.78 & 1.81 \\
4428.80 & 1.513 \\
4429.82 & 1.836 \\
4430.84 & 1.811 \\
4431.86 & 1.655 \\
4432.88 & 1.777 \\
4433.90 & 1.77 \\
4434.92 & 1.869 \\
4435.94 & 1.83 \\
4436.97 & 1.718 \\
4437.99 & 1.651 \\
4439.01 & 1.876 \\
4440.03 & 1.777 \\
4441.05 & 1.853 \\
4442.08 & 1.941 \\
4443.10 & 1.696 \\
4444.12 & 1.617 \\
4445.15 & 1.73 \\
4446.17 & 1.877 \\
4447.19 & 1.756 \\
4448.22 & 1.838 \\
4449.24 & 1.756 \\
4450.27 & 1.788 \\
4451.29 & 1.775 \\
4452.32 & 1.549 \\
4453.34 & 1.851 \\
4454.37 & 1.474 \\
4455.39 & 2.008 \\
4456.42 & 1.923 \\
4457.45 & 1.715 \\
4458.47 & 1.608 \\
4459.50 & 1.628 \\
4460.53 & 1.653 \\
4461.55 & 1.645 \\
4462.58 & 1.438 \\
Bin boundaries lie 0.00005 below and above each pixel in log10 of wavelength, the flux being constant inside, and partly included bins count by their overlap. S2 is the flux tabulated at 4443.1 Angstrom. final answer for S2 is 1.696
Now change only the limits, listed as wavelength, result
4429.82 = 1.836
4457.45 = 1.715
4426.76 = 1.739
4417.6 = 1.453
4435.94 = 1.83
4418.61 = 1.508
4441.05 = 1.853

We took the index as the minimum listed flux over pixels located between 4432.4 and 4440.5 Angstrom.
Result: 1.651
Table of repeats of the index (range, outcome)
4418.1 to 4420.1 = 1.508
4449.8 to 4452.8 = 1.549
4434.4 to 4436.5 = 1.83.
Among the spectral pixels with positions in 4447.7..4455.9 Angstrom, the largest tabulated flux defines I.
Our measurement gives 2.008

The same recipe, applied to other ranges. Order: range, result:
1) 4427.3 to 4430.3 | 1.836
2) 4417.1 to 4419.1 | 1.508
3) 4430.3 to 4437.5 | 1.869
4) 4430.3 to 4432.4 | 1.811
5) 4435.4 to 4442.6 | 1.941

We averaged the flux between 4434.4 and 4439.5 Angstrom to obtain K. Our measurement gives 1.79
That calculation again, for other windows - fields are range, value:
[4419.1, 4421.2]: 1.71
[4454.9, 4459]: 1.81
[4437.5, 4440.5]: 1.77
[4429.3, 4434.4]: 1.77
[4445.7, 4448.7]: 1.82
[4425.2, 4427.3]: 1.79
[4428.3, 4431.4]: 1.72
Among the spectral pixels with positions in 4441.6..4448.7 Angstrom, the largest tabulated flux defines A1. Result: 1.941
